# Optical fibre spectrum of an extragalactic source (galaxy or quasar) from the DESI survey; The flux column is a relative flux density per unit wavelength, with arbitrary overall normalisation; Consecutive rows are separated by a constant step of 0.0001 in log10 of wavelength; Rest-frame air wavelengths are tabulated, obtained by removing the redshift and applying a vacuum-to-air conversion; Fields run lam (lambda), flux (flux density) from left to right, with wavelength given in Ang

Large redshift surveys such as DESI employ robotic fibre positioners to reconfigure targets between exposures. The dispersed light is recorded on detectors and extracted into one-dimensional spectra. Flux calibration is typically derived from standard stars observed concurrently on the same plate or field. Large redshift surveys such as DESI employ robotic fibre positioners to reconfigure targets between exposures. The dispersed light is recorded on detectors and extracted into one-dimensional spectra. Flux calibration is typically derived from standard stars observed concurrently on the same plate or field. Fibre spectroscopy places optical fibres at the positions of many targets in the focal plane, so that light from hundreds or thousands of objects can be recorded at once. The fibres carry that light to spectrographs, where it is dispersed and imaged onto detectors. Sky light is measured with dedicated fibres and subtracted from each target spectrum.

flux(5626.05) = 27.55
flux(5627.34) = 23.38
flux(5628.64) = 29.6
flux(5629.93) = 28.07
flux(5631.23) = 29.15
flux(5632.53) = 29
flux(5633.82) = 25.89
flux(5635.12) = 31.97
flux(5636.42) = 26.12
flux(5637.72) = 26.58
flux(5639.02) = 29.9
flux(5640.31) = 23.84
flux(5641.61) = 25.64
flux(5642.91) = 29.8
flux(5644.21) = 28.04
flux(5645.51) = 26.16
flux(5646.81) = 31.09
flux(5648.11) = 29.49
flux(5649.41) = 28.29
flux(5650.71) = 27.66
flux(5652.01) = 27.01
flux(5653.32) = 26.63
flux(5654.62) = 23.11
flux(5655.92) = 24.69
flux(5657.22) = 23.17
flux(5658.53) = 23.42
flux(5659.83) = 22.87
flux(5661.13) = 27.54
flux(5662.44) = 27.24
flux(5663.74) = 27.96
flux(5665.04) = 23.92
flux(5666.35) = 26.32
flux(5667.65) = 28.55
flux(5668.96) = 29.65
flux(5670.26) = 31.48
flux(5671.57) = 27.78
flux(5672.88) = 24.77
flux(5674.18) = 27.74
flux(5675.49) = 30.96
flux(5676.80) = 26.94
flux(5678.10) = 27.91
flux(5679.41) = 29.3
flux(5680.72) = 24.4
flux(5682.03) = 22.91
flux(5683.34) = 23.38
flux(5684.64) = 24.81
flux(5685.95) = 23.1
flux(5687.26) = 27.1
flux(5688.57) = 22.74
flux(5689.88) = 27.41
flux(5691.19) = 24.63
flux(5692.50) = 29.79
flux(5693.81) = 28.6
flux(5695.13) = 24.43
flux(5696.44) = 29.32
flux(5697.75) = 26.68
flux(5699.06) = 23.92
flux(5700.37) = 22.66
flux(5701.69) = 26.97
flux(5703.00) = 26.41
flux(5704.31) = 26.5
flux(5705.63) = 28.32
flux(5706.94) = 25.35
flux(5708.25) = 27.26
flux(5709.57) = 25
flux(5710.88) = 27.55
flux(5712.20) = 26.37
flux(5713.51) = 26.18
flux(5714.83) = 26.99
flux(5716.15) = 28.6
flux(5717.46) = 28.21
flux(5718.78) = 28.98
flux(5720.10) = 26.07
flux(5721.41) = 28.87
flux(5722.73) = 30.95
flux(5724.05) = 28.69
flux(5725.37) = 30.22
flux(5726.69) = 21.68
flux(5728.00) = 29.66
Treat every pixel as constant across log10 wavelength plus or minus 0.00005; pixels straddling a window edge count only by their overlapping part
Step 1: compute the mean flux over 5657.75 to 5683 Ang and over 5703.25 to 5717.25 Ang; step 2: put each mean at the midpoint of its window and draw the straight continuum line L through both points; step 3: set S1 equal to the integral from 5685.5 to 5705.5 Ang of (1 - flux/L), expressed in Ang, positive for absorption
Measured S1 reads 0.56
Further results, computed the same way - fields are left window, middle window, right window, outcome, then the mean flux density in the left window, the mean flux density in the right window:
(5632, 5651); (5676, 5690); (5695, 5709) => 0.7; 28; 26.2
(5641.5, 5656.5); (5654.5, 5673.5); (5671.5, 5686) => 0.4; 27.4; 26.2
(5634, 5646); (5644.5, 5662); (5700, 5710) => 0.6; 27.5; 26.2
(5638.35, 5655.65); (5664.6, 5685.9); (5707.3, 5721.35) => 0.3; 27.4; 27.2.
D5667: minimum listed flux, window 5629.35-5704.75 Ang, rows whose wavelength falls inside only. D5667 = 22.66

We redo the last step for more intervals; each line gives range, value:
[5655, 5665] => 22.87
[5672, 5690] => 22.74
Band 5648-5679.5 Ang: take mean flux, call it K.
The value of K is 26.9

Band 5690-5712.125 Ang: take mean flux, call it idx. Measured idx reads 26.5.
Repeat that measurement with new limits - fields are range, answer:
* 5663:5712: 26.6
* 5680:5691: 24.5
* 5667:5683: 27.6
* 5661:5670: 27.5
